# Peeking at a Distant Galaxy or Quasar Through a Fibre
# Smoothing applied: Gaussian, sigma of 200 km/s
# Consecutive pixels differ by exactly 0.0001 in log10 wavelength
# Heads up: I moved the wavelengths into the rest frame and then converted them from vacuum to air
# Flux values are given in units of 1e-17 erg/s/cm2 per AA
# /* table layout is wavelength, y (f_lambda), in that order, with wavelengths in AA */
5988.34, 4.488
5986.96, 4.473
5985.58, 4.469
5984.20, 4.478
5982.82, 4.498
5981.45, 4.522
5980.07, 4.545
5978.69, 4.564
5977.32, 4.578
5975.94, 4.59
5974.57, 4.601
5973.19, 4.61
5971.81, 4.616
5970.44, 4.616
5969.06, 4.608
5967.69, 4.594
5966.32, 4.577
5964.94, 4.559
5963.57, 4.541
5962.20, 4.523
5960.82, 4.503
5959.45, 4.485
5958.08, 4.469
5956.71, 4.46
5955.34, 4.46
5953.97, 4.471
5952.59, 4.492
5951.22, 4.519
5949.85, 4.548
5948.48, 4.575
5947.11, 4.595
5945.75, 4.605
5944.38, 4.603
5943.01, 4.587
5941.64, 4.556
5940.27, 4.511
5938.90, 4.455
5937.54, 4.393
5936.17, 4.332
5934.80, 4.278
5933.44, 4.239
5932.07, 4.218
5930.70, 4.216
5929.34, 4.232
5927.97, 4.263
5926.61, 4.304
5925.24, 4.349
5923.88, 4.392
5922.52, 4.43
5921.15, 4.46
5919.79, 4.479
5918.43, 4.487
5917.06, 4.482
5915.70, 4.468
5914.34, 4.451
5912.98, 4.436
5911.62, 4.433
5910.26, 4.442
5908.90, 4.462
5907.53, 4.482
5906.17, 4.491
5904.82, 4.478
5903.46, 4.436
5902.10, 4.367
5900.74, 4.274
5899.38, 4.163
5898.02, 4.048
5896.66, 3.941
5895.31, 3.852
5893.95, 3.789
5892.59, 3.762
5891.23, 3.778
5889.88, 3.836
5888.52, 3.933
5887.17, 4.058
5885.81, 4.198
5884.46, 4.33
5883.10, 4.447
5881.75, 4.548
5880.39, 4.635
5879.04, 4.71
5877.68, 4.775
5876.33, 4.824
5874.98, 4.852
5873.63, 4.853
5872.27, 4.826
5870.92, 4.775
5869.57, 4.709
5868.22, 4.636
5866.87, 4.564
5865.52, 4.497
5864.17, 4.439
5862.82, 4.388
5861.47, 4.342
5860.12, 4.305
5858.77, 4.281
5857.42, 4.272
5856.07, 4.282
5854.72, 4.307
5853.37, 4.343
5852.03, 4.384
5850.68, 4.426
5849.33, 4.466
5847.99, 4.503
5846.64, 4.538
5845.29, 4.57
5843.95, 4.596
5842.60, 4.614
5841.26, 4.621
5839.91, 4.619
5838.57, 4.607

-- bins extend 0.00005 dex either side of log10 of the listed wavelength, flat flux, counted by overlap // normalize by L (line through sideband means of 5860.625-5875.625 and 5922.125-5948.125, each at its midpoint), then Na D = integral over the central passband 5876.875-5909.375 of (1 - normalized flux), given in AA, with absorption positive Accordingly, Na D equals 2.1 AA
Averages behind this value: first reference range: 4.62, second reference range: 4.4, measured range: 4.24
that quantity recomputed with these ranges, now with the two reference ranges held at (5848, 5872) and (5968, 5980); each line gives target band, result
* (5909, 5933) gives 0.7 AA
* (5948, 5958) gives 0.1 AA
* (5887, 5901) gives 1.7 AA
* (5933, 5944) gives 0.3 AA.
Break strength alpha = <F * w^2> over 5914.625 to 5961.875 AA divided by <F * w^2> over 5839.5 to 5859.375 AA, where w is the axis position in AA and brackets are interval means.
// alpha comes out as 1.03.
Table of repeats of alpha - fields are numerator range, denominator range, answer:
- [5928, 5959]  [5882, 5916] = 1.07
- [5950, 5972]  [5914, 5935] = 1.05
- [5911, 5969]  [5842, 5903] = 1.04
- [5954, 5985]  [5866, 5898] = 1.07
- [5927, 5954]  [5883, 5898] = 1.13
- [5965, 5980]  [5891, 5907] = 1.14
